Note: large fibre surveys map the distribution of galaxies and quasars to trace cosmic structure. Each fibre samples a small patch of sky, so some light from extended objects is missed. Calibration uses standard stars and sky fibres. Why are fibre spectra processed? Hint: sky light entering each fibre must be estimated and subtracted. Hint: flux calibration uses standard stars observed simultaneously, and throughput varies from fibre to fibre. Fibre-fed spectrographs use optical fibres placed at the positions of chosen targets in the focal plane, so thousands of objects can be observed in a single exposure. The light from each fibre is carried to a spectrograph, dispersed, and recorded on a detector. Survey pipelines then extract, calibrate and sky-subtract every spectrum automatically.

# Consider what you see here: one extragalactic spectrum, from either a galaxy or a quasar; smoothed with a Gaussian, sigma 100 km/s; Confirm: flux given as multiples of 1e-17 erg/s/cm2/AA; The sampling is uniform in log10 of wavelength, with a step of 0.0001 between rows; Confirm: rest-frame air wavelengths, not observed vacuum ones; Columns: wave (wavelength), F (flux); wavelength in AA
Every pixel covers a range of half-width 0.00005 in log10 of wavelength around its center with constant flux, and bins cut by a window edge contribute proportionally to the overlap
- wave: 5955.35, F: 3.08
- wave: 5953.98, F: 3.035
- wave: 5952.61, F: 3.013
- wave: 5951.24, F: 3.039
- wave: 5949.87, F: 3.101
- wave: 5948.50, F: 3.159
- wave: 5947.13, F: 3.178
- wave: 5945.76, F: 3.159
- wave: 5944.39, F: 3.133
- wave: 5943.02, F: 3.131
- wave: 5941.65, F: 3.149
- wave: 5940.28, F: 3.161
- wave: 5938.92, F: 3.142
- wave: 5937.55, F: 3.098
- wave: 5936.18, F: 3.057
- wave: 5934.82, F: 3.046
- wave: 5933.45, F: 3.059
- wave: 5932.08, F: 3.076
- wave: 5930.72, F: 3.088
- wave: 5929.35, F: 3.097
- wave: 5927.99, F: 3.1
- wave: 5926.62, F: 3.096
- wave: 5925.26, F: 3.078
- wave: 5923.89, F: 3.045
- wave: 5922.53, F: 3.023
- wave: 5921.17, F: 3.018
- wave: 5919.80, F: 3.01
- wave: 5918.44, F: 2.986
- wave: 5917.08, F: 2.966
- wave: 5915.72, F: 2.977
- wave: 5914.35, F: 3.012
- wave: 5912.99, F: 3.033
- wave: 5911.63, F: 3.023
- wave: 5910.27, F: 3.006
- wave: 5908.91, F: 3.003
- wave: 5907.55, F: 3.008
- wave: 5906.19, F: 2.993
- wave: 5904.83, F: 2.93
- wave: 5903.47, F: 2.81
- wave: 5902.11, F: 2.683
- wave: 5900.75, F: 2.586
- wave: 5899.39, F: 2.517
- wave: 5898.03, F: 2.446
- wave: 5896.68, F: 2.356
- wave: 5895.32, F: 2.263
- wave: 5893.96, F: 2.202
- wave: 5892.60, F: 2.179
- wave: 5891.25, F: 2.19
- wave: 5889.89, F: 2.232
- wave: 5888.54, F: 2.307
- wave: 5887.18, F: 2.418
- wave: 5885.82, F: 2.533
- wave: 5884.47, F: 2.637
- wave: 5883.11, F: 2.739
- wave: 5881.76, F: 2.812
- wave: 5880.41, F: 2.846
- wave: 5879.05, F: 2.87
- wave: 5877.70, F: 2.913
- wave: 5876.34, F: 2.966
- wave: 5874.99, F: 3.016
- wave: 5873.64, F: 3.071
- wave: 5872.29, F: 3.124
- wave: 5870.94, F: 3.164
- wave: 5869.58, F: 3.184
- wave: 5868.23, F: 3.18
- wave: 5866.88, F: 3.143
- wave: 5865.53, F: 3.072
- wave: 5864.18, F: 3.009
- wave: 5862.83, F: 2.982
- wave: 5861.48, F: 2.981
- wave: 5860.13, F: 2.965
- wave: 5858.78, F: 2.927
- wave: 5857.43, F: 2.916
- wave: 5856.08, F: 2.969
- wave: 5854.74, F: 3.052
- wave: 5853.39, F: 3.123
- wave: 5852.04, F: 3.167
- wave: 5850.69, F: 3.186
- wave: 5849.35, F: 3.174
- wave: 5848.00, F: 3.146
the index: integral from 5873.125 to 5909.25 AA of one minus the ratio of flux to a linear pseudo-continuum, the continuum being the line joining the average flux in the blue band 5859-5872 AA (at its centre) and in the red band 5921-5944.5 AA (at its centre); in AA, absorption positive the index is 5.1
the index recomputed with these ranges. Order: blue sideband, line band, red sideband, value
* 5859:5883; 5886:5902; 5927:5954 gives 3.6 AA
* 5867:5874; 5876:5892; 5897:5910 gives 2.1 AA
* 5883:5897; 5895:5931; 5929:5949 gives -2.5 AA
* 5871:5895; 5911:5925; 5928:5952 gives -0.4 AA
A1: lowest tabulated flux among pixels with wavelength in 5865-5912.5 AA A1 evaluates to 2.179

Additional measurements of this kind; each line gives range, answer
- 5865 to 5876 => 3.016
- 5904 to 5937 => 2.93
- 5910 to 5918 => 2.966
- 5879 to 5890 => 2.232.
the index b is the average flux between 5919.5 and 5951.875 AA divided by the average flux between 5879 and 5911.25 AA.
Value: 1.19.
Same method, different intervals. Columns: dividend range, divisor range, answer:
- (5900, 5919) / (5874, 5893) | 1.11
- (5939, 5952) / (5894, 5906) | 1.22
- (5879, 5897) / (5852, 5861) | 0.82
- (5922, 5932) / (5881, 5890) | 1.21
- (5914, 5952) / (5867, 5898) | 1.14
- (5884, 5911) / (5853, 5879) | 0.85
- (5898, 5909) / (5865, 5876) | 0.89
